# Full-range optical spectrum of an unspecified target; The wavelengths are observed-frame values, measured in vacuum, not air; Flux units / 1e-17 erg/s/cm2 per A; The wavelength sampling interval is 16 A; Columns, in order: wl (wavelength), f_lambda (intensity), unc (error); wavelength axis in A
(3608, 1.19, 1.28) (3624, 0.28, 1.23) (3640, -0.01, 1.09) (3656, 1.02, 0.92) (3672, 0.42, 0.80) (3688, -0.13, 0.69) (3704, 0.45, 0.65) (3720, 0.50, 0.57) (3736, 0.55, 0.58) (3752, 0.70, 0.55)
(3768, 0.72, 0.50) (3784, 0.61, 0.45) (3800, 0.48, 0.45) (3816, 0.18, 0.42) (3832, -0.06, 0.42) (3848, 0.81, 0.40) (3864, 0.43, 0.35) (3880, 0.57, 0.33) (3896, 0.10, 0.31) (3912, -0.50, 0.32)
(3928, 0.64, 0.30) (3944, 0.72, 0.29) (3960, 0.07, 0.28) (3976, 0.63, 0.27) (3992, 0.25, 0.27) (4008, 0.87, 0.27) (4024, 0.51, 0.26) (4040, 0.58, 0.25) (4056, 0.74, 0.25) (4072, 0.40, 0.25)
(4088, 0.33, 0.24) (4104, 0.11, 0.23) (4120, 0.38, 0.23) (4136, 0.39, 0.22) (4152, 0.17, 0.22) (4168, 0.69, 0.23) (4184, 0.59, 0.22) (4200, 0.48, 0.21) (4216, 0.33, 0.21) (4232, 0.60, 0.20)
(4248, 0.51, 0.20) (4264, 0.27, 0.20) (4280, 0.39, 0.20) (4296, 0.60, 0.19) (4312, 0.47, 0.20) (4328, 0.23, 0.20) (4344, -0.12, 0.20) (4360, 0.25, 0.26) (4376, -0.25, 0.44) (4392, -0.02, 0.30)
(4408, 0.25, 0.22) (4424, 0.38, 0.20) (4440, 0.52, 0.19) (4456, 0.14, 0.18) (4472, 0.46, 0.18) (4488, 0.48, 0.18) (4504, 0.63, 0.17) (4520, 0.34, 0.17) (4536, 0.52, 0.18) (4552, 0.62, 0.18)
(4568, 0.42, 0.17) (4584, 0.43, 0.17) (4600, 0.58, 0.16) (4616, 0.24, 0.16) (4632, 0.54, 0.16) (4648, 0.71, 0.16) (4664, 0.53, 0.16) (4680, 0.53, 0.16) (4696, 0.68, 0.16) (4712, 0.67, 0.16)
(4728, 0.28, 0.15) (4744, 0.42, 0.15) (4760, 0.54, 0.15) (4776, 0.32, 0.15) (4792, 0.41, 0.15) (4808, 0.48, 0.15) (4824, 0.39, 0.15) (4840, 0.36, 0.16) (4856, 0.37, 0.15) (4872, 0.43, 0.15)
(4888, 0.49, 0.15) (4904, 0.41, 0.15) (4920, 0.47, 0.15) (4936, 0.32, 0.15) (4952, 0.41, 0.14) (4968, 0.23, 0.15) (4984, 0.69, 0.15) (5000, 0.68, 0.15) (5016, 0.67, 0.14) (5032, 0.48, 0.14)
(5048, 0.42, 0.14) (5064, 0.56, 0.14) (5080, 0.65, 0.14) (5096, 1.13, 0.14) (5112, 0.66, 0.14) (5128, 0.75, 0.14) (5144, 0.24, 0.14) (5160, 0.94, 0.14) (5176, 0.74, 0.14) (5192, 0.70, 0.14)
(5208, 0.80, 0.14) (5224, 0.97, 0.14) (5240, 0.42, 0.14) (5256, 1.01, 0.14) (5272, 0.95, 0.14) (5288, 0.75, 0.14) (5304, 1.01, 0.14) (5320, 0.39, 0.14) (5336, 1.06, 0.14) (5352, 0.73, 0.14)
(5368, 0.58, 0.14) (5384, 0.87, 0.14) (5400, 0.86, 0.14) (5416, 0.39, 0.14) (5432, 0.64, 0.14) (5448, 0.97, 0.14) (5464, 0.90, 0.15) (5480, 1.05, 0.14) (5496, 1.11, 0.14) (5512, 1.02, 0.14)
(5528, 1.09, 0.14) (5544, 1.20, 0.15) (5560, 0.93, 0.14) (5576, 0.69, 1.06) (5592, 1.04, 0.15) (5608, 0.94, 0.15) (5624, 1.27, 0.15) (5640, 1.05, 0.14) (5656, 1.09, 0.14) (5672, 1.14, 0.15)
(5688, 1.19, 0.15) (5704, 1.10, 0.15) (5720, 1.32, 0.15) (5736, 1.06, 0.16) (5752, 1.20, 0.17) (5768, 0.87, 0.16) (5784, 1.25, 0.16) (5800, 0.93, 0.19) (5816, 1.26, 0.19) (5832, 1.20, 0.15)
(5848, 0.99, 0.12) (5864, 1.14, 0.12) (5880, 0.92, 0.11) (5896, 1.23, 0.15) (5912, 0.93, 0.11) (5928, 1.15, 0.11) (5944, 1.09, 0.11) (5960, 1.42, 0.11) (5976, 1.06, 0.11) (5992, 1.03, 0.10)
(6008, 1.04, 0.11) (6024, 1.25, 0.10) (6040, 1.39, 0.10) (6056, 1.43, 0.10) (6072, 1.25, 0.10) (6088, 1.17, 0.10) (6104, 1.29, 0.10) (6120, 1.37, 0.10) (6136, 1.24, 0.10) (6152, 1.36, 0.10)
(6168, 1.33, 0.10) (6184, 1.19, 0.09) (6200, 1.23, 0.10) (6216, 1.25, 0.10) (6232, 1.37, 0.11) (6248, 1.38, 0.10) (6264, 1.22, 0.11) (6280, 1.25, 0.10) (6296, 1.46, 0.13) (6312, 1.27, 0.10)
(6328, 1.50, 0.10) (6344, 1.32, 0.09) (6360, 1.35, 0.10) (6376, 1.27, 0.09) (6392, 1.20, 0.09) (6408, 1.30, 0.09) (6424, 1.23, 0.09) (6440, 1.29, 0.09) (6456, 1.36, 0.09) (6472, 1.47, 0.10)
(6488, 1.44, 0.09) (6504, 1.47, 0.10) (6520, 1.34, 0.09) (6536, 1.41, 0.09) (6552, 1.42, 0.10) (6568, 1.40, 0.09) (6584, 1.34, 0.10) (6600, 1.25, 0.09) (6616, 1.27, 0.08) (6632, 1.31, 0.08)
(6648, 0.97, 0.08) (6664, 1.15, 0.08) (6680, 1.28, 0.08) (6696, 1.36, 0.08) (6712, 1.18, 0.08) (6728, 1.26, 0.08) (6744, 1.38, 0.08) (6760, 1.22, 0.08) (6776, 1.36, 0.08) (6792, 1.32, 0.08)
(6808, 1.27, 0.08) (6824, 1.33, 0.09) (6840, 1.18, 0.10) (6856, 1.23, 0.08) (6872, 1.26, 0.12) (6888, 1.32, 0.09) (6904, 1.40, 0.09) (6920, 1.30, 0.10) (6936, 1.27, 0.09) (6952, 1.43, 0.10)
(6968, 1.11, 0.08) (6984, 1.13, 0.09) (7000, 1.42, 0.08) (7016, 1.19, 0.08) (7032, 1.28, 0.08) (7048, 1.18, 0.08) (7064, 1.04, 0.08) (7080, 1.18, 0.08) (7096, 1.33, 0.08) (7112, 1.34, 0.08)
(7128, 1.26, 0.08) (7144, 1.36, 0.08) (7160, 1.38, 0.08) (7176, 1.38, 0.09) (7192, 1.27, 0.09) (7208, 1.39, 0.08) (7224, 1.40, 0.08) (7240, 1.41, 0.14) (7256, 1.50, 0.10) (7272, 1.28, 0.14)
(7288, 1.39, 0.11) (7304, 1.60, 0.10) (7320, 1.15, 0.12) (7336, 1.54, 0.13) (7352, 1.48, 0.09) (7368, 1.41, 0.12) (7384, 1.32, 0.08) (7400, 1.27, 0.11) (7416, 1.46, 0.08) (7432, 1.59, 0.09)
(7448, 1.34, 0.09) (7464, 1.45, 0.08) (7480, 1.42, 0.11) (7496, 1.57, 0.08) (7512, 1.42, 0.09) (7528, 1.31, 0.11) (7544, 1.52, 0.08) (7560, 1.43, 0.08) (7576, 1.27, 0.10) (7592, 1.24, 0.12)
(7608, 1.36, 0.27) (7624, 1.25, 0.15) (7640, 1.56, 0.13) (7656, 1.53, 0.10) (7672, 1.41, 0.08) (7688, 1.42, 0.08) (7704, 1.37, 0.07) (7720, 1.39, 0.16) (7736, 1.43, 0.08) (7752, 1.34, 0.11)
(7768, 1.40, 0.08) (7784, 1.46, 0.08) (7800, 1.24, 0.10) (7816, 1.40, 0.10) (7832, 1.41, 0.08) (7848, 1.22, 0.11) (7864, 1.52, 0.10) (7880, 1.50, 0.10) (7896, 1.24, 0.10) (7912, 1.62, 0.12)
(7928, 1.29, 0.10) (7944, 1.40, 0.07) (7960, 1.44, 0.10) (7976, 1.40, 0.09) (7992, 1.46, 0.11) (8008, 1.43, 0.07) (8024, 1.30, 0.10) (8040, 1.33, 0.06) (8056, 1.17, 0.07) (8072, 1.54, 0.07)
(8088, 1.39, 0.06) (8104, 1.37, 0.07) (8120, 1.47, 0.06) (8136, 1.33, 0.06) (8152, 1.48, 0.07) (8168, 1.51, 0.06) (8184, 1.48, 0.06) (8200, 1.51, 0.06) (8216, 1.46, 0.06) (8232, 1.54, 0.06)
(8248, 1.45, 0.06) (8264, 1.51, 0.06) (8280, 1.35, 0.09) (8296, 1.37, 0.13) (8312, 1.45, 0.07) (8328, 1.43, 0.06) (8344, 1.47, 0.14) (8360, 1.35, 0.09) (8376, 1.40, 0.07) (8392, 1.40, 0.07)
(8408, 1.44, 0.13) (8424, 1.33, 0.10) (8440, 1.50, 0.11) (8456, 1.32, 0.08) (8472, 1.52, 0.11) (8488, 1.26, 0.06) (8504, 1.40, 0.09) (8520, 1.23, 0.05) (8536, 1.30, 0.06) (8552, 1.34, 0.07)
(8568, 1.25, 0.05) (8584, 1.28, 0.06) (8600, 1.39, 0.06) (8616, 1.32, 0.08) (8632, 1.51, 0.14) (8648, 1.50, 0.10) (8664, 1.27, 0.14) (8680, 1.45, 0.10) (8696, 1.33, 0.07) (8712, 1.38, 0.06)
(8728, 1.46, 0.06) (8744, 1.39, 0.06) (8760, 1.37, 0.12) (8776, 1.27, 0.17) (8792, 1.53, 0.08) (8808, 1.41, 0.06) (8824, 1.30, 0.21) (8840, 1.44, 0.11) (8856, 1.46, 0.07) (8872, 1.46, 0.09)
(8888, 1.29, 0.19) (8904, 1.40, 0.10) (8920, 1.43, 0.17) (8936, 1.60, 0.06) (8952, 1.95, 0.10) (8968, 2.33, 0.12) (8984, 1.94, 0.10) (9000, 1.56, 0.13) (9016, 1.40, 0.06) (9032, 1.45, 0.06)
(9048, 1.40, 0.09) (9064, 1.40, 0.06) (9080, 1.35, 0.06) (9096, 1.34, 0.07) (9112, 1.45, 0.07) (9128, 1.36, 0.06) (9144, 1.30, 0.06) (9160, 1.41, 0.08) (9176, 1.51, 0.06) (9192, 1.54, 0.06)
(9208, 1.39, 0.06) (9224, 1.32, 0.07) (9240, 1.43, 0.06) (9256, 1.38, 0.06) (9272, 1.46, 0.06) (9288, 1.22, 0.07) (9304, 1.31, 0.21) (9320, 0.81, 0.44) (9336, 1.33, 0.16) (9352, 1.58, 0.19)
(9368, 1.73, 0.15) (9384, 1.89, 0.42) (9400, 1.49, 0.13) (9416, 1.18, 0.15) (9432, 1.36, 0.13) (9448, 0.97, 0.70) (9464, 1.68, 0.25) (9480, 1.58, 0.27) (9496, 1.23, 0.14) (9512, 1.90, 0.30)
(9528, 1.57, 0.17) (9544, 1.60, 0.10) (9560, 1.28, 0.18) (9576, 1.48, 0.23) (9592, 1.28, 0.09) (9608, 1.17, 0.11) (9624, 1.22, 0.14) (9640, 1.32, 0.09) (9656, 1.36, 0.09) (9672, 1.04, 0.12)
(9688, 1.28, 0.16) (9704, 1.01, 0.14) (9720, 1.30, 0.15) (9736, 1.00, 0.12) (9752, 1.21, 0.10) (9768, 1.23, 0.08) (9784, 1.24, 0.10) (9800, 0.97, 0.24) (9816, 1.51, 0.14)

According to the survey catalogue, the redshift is 0.365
